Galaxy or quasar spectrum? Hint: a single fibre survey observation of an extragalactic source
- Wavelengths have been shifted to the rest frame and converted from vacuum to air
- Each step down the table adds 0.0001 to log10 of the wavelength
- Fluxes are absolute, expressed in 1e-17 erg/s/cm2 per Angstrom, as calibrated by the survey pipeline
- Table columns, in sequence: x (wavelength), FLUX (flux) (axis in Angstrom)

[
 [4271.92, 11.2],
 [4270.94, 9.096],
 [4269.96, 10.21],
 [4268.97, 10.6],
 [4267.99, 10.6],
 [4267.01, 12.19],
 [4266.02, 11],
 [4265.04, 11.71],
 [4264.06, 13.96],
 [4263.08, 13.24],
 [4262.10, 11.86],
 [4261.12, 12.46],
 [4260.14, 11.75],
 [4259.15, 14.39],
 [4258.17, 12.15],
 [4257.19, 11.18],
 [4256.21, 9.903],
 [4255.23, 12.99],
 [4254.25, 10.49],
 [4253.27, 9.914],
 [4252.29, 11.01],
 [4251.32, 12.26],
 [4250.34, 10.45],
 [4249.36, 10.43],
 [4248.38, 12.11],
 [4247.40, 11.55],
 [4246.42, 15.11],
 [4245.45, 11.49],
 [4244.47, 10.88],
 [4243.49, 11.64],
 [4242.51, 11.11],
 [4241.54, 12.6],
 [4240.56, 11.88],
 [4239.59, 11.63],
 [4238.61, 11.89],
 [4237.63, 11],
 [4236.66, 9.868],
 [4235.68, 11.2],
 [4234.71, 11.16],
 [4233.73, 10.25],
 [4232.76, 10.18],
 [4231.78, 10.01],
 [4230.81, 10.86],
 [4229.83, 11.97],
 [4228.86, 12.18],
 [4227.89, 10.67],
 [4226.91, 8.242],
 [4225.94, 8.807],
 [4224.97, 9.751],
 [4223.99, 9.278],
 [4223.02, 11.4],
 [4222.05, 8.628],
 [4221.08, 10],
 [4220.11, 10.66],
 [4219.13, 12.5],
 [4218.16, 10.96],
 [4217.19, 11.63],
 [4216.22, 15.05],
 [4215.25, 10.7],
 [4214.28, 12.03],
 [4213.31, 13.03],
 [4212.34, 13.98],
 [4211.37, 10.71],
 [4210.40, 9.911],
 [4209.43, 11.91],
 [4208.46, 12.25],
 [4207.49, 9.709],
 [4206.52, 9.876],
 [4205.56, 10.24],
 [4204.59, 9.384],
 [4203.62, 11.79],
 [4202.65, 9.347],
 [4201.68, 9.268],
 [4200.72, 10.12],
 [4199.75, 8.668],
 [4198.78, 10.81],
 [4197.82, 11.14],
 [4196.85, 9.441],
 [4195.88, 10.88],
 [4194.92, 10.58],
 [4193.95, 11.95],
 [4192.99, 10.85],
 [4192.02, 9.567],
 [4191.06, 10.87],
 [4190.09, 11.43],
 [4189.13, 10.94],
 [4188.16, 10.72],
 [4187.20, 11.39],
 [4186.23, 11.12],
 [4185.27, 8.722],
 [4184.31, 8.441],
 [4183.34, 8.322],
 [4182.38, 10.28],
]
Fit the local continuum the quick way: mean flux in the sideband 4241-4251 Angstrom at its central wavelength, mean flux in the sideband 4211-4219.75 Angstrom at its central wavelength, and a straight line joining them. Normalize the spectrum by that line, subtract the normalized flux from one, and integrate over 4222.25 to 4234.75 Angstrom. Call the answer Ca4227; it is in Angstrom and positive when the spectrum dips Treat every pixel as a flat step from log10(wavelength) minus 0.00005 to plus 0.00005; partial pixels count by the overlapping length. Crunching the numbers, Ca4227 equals 1.8 Angstrom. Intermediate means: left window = 12.3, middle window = 10.3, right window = 11.7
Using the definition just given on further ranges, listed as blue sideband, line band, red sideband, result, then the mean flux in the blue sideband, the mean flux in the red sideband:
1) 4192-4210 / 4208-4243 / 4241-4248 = 0.7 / 10.4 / 12.1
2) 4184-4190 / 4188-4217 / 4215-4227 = -1.1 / 10.4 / 10.7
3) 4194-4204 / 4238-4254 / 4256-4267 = 0.2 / 10.3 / 12.2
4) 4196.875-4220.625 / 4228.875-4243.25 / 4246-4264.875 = 0.5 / 11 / 11.9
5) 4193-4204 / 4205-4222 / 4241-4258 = -1.1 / 10.4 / 11.5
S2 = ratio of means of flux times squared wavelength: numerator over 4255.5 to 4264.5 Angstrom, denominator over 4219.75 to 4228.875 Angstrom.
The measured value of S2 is 1.27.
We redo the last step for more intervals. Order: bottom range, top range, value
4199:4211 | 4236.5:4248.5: 1.17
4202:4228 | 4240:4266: 1.12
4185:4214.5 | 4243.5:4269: 1.13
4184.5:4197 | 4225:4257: 1.07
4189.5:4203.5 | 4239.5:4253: 1.15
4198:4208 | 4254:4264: 1.25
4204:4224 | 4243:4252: 1.07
